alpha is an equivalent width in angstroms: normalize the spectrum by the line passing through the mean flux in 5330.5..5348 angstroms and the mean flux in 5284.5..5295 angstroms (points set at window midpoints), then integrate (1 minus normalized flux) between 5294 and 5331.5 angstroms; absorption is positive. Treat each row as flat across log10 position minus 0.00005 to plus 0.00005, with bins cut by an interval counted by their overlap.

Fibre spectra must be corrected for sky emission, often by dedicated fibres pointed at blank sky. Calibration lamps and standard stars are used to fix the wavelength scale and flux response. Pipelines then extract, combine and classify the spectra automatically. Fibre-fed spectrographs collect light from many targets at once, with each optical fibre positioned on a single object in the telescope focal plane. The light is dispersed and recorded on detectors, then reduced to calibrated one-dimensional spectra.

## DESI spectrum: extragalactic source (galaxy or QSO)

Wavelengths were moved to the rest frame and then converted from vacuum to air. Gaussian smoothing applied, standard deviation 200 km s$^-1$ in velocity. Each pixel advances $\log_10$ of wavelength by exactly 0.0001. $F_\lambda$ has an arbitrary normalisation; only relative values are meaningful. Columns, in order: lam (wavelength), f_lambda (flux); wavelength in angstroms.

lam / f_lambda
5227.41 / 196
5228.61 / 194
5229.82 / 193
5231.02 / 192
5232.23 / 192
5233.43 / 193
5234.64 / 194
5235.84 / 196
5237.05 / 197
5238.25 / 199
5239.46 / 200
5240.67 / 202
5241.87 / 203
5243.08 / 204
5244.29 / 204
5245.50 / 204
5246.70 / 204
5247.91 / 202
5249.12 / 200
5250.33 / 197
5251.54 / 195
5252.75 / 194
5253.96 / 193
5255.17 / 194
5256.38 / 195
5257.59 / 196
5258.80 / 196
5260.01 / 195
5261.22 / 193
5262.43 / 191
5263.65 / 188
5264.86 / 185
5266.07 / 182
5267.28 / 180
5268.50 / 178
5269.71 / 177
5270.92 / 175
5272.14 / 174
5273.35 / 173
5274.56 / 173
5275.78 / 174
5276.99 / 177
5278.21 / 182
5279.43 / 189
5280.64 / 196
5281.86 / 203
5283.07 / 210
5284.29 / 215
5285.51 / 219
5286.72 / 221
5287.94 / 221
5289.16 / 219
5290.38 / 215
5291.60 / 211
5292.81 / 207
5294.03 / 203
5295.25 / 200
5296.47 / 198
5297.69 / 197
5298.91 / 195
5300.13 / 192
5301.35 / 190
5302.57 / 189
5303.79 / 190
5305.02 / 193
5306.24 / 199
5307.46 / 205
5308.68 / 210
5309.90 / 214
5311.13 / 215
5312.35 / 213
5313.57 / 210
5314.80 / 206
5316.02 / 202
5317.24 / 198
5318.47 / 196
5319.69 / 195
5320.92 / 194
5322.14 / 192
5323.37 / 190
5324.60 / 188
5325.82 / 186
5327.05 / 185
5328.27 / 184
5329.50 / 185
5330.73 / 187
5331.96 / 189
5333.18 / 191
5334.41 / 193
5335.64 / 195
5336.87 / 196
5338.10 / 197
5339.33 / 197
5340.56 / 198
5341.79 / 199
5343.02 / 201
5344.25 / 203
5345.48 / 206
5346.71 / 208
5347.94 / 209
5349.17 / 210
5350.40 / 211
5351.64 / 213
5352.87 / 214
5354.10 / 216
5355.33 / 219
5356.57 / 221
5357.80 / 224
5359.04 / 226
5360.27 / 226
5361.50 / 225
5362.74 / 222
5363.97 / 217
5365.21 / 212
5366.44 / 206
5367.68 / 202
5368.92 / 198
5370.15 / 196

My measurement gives 1.8 angstroms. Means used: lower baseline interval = 214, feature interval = 197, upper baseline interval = 198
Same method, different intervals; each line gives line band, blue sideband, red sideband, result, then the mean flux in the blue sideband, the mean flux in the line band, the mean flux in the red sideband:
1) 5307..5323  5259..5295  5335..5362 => -0.1 angstroms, 194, 204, 210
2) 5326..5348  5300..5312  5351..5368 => 1.6 angstroms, 200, 195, 218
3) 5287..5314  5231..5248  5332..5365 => 0.1 angstroms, 199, 204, 209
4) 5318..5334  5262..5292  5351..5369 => 1.4 angstroms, 193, 189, 216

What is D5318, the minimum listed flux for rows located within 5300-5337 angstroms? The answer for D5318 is 184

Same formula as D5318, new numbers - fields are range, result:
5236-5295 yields 173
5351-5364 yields 213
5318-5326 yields 186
